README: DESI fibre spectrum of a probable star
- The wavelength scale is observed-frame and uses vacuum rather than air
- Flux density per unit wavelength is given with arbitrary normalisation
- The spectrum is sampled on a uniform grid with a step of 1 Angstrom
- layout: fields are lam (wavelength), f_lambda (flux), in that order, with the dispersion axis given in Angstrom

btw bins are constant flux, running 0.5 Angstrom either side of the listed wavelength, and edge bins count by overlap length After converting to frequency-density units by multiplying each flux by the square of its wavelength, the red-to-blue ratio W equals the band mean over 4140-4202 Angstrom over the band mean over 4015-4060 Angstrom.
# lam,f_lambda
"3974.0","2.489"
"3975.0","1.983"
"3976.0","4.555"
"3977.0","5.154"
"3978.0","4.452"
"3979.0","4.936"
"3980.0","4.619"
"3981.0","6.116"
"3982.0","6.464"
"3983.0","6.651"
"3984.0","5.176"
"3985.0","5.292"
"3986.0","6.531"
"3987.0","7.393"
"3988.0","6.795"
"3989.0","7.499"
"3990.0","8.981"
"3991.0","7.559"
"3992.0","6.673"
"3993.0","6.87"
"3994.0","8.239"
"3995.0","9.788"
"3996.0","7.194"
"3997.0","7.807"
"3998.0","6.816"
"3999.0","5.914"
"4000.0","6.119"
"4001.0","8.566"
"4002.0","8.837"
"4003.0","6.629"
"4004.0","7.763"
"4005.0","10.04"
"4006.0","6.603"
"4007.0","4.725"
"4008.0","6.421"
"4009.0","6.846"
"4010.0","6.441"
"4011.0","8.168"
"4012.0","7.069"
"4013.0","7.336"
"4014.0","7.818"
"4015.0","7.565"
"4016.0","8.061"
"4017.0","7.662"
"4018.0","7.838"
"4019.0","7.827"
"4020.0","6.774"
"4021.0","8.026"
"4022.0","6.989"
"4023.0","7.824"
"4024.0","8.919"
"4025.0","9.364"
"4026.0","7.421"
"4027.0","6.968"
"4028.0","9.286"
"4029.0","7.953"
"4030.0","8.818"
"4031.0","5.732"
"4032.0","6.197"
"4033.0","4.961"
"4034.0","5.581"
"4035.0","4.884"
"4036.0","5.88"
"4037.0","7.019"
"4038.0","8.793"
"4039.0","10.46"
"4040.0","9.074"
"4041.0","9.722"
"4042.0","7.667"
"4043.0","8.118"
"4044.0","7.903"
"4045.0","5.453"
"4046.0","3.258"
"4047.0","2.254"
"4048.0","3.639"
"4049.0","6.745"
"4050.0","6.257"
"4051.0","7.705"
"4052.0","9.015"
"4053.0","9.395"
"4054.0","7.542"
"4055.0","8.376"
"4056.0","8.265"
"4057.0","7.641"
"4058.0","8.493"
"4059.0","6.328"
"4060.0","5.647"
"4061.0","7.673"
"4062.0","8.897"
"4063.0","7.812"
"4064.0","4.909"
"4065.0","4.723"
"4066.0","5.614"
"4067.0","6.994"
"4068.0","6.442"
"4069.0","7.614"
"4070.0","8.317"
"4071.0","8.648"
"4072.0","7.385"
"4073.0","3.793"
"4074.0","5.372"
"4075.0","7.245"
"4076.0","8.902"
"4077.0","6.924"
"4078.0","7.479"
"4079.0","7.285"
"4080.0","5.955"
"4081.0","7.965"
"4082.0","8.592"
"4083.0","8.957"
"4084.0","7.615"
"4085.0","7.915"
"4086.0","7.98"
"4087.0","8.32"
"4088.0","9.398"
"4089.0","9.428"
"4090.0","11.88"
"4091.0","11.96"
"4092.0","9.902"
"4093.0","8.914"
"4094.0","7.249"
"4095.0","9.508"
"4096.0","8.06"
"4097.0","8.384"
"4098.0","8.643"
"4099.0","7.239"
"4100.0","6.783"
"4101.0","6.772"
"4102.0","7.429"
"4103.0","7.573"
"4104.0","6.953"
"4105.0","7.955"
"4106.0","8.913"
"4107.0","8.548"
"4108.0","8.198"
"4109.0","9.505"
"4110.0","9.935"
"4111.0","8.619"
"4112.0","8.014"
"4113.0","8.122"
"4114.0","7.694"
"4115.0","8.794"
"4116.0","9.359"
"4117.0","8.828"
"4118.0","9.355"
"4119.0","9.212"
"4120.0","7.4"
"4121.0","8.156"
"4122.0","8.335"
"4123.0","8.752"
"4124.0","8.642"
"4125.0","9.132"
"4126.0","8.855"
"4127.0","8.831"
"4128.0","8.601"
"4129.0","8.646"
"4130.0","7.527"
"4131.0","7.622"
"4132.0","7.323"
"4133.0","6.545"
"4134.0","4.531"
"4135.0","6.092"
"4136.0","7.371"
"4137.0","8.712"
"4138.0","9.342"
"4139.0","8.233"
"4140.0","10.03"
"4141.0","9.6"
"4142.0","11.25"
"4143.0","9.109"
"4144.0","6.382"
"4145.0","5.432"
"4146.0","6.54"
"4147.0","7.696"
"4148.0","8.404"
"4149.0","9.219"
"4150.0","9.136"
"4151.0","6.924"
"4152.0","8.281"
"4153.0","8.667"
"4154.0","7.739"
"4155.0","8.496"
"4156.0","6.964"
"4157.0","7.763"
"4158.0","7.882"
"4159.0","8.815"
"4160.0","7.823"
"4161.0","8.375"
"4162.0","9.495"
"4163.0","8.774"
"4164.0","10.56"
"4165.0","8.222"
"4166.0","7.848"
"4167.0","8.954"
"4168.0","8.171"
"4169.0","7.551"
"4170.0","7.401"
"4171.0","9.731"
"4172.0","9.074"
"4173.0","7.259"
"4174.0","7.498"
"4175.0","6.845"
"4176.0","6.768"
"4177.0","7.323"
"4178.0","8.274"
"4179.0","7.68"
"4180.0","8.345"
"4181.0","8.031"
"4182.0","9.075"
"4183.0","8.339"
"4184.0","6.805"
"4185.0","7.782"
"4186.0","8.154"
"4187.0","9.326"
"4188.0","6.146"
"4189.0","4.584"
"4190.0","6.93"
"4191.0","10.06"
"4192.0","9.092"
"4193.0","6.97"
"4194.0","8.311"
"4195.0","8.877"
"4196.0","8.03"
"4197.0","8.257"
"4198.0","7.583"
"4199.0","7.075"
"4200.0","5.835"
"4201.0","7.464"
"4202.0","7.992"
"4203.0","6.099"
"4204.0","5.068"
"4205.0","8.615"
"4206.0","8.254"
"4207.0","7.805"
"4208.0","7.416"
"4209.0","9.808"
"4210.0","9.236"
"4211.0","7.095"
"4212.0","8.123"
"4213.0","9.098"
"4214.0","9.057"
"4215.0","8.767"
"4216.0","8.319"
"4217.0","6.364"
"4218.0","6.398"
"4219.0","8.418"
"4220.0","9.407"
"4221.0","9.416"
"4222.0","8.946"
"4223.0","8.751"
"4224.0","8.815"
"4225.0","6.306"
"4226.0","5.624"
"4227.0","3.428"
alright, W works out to 1.17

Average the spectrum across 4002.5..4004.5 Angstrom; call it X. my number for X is 7.2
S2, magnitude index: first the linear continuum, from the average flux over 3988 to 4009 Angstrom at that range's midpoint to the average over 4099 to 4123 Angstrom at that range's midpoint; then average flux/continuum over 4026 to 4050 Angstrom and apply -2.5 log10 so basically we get 0.14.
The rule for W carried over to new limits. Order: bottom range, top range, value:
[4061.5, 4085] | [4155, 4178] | 1.20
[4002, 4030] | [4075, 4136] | 1.13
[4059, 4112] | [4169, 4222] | 1.06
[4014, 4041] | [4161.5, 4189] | 1.14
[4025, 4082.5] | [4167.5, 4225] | 1.20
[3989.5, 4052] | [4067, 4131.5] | 1.18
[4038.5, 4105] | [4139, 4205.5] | 1.10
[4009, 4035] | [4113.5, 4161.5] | 1.17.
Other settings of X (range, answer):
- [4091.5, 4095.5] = 8.89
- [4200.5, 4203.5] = 7.18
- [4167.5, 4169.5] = 7.86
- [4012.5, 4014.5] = 7.58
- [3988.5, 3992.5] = 7.68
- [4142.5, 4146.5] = 6.87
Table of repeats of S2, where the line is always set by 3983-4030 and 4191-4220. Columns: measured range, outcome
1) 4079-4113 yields -0.11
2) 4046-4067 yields 0.12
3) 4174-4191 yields 0.04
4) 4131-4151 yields -0.02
